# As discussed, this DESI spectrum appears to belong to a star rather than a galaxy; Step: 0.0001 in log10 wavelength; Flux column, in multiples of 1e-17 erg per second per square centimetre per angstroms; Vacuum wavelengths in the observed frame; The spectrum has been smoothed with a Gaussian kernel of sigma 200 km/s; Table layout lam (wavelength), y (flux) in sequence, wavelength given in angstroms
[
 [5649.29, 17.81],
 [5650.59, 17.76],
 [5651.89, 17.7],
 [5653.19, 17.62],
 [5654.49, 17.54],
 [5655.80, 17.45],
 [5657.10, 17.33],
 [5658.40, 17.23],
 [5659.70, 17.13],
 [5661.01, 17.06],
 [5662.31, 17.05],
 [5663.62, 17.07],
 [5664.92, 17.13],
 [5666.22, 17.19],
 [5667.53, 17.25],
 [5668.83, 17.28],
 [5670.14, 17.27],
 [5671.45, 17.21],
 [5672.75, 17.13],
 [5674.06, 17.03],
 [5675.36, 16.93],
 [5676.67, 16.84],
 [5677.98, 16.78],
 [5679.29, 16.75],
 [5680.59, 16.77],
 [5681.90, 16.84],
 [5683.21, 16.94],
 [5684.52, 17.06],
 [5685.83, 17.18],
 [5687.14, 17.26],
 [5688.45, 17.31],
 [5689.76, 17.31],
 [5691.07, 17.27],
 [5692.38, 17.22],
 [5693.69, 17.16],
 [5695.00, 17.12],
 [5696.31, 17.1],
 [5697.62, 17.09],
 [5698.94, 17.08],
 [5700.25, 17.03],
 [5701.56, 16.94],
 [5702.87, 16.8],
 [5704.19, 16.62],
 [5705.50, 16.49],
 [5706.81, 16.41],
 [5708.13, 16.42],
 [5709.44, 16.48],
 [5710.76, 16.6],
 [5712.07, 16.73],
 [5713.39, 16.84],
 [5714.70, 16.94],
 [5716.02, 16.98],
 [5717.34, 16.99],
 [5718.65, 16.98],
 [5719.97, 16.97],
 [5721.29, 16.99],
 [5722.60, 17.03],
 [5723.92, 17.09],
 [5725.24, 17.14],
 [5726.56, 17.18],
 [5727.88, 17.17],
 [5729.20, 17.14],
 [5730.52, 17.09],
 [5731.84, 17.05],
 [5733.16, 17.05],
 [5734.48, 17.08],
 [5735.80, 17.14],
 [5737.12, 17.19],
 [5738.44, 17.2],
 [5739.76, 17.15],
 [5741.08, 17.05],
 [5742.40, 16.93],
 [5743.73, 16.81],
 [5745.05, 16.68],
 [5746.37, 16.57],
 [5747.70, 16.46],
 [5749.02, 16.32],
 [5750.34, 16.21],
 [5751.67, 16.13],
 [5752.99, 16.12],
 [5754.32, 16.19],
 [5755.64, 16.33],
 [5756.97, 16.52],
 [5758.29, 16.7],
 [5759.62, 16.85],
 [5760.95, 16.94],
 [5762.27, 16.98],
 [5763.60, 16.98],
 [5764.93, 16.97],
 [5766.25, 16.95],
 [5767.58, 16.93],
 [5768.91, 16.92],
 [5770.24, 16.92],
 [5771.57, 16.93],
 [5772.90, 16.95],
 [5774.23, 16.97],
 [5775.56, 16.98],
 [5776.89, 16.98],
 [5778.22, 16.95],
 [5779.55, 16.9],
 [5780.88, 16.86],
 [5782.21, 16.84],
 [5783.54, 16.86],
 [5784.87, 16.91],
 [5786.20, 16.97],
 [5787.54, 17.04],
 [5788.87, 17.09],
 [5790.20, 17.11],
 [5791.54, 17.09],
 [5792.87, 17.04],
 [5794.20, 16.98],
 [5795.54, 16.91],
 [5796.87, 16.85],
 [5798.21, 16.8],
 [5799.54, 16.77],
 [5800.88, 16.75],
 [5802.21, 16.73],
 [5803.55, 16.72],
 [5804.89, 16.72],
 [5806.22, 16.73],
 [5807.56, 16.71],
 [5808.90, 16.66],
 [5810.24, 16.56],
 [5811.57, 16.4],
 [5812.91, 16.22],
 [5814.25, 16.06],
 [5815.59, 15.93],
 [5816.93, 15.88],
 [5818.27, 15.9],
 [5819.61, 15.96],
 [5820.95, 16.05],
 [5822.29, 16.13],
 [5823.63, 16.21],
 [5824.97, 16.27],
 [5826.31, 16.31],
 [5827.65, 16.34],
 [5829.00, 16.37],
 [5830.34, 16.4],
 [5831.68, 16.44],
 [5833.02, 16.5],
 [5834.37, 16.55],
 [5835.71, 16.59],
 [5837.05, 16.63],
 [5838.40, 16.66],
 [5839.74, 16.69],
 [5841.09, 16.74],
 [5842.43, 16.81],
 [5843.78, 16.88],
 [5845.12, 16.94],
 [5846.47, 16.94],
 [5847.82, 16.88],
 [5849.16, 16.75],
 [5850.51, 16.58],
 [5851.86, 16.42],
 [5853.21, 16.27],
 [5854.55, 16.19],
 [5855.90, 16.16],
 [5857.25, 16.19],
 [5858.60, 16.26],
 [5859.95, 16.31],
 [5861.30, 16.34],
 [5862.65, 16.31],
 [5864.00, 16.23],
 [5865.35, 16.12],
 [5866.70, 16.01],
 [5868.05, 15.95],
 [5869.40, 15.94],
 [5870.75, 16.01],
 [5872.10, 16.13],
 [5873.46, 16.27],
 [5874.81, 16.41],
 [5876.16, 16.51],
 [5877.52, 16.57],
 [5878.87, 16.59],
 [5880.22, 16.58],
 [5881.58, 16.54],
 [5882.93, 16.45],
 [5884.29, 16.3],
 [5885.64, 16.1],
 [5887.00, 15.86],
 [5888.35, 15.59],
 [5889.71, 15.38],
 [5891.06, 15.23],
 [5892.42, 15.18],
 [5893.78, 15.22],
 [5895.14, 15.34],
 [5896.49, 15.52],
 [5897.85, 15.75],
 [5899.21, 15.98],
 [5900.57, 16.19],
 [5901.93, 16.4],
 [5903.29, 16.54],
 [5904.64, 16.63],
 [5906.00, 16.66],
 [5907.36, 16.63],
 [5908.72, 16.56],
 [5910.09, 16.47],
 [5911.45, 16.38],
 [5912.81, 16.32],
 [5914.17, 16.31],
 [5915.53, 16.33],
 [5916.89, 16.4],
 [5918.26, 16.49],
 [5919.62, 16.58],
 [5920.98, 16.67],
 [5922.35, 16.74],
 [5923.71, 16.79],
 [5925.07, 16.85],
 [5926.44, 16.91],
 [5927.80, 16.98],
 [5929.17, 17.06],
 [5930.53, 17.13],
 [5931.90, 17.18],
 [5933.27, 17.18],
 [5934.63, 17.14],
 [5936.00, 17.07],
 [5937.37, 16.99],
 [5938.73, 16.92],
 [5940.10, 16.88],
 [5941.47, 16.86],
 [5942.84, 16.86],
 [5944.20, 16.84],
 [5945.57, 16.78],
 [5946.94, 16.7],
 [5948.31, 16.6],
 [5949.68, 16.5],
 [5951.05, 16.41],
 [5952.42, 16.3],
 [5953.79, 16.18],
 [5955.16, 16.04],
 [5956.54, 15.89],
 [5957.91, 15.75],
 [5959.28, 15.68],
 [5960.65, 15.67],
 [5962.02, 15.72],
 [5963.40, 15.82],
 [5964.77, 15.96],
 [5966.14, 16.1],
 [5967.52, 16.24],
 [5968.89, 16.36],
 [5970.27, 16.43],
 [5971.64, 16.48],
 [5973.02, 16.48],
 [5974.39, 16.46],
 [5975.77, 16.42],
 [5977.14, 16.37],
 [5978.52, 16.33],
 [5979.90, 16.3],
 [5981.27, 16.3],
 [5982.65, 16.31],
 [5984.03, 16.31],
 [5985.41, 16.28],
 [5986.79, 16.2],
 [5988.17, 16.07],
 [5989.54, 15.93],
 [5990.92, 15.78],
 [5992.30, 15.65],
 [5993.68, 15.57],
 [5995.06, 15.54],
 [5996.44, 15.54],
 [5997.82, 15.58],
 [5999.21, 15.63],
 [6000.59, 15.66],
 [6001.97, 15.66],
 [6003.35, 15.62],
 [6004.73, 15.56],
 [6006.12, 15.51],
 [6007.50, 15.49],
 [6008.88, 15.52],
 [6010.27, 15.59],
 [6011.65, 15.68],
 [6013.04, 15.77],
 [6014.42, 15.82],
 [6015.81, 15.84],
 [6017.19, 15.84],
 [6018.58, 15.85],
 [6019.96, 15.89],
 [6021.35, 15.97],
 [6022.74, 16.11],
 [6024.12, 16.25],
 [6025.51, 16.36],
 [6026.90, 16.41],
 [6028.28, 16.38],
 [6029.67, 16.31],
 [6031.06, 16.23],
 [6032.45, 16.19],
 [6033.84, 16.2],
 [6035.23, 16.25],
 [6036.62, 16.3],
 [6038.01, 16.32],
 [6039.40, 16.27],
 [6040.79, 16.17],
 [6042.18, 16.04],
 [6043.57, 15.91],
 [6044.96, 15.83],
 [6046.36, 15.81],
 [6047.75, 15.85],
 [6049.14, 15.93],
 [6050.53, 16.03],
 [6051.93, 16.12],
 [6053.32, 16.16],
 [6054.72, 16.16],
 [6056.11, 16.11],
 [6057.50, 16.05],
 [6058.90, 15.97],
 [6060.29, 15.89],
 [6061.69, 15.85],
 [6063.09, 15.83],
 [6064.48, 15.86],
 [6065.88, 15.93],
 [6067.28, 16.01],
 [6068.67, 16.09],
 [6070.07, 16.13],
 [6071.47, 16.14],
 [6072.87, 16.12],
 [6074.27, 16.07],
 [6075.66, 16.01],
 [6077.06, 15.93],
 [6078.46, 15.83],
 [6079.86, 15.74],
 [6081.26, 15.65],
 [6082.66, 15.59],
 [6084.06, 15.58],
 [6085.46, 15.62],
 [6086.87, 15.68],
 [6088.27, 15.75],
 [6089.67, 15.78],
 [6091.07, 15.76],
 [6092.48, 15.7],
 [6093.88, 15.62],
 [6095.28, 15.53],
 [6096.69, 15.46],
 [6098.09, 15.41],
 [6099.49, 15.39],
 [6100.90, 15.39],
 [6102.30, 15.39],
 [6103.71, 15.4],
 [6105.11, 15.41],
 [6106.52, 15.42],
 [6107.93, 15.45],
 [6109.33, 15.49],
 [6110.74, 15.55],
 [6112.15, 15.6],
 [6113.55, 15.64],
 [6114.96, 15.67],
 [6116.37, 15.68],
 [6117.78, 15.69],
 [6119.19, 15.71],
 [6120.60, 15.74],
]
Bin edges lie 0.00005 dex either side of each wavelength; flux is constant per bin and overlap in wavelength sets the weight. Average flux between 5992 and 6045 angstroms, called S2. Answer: 15.9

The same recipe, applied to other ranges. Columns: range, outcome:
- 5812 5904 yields 16.2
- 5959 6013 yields 15.9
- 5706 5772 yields 16.8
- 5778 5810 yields 16.9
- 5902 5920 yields 16.5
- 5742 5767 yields 16.6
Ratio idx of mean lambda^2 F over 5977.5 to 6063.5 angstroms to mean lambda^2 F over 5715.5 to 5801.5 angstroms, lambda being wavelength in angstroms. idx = 1.03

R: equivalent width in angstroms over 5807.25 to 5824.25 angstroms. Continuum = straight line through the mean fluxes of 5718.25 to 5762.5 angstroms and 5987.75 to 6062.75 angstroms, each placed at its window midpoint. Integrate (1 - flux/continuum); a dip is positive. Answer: 0.4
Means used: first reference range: 16.8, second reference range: 15.9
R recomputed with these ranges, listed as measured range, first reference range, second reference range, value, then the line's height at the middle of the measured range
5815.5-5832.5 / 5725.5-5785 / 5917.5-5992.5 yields 0.5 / 16.7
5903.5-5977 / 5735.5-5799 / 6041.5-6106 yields -1.2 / 16.3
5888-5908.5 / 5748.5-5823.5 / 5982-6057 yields 0.5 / 16.3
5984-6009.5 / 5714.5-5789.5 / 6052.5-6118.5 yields 0.5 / 16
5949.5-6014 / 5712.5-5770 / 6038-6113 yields 0.5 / 16.1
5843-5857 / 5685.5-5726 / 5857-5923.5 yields -0.2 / 16.4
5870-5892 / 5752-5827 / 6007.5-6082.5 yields 0.4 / 16.4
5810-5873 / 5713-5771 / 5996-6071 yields 0.8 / 16.5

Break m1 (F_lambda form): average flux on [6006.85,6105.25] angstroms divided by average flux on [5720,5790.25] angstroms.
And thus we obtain 0.9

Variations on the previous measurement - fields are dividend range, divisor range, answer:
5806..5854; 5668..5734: 0.97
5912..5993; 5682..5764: 0.97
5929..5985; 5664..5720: 0.97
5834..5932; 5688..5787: 0.97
